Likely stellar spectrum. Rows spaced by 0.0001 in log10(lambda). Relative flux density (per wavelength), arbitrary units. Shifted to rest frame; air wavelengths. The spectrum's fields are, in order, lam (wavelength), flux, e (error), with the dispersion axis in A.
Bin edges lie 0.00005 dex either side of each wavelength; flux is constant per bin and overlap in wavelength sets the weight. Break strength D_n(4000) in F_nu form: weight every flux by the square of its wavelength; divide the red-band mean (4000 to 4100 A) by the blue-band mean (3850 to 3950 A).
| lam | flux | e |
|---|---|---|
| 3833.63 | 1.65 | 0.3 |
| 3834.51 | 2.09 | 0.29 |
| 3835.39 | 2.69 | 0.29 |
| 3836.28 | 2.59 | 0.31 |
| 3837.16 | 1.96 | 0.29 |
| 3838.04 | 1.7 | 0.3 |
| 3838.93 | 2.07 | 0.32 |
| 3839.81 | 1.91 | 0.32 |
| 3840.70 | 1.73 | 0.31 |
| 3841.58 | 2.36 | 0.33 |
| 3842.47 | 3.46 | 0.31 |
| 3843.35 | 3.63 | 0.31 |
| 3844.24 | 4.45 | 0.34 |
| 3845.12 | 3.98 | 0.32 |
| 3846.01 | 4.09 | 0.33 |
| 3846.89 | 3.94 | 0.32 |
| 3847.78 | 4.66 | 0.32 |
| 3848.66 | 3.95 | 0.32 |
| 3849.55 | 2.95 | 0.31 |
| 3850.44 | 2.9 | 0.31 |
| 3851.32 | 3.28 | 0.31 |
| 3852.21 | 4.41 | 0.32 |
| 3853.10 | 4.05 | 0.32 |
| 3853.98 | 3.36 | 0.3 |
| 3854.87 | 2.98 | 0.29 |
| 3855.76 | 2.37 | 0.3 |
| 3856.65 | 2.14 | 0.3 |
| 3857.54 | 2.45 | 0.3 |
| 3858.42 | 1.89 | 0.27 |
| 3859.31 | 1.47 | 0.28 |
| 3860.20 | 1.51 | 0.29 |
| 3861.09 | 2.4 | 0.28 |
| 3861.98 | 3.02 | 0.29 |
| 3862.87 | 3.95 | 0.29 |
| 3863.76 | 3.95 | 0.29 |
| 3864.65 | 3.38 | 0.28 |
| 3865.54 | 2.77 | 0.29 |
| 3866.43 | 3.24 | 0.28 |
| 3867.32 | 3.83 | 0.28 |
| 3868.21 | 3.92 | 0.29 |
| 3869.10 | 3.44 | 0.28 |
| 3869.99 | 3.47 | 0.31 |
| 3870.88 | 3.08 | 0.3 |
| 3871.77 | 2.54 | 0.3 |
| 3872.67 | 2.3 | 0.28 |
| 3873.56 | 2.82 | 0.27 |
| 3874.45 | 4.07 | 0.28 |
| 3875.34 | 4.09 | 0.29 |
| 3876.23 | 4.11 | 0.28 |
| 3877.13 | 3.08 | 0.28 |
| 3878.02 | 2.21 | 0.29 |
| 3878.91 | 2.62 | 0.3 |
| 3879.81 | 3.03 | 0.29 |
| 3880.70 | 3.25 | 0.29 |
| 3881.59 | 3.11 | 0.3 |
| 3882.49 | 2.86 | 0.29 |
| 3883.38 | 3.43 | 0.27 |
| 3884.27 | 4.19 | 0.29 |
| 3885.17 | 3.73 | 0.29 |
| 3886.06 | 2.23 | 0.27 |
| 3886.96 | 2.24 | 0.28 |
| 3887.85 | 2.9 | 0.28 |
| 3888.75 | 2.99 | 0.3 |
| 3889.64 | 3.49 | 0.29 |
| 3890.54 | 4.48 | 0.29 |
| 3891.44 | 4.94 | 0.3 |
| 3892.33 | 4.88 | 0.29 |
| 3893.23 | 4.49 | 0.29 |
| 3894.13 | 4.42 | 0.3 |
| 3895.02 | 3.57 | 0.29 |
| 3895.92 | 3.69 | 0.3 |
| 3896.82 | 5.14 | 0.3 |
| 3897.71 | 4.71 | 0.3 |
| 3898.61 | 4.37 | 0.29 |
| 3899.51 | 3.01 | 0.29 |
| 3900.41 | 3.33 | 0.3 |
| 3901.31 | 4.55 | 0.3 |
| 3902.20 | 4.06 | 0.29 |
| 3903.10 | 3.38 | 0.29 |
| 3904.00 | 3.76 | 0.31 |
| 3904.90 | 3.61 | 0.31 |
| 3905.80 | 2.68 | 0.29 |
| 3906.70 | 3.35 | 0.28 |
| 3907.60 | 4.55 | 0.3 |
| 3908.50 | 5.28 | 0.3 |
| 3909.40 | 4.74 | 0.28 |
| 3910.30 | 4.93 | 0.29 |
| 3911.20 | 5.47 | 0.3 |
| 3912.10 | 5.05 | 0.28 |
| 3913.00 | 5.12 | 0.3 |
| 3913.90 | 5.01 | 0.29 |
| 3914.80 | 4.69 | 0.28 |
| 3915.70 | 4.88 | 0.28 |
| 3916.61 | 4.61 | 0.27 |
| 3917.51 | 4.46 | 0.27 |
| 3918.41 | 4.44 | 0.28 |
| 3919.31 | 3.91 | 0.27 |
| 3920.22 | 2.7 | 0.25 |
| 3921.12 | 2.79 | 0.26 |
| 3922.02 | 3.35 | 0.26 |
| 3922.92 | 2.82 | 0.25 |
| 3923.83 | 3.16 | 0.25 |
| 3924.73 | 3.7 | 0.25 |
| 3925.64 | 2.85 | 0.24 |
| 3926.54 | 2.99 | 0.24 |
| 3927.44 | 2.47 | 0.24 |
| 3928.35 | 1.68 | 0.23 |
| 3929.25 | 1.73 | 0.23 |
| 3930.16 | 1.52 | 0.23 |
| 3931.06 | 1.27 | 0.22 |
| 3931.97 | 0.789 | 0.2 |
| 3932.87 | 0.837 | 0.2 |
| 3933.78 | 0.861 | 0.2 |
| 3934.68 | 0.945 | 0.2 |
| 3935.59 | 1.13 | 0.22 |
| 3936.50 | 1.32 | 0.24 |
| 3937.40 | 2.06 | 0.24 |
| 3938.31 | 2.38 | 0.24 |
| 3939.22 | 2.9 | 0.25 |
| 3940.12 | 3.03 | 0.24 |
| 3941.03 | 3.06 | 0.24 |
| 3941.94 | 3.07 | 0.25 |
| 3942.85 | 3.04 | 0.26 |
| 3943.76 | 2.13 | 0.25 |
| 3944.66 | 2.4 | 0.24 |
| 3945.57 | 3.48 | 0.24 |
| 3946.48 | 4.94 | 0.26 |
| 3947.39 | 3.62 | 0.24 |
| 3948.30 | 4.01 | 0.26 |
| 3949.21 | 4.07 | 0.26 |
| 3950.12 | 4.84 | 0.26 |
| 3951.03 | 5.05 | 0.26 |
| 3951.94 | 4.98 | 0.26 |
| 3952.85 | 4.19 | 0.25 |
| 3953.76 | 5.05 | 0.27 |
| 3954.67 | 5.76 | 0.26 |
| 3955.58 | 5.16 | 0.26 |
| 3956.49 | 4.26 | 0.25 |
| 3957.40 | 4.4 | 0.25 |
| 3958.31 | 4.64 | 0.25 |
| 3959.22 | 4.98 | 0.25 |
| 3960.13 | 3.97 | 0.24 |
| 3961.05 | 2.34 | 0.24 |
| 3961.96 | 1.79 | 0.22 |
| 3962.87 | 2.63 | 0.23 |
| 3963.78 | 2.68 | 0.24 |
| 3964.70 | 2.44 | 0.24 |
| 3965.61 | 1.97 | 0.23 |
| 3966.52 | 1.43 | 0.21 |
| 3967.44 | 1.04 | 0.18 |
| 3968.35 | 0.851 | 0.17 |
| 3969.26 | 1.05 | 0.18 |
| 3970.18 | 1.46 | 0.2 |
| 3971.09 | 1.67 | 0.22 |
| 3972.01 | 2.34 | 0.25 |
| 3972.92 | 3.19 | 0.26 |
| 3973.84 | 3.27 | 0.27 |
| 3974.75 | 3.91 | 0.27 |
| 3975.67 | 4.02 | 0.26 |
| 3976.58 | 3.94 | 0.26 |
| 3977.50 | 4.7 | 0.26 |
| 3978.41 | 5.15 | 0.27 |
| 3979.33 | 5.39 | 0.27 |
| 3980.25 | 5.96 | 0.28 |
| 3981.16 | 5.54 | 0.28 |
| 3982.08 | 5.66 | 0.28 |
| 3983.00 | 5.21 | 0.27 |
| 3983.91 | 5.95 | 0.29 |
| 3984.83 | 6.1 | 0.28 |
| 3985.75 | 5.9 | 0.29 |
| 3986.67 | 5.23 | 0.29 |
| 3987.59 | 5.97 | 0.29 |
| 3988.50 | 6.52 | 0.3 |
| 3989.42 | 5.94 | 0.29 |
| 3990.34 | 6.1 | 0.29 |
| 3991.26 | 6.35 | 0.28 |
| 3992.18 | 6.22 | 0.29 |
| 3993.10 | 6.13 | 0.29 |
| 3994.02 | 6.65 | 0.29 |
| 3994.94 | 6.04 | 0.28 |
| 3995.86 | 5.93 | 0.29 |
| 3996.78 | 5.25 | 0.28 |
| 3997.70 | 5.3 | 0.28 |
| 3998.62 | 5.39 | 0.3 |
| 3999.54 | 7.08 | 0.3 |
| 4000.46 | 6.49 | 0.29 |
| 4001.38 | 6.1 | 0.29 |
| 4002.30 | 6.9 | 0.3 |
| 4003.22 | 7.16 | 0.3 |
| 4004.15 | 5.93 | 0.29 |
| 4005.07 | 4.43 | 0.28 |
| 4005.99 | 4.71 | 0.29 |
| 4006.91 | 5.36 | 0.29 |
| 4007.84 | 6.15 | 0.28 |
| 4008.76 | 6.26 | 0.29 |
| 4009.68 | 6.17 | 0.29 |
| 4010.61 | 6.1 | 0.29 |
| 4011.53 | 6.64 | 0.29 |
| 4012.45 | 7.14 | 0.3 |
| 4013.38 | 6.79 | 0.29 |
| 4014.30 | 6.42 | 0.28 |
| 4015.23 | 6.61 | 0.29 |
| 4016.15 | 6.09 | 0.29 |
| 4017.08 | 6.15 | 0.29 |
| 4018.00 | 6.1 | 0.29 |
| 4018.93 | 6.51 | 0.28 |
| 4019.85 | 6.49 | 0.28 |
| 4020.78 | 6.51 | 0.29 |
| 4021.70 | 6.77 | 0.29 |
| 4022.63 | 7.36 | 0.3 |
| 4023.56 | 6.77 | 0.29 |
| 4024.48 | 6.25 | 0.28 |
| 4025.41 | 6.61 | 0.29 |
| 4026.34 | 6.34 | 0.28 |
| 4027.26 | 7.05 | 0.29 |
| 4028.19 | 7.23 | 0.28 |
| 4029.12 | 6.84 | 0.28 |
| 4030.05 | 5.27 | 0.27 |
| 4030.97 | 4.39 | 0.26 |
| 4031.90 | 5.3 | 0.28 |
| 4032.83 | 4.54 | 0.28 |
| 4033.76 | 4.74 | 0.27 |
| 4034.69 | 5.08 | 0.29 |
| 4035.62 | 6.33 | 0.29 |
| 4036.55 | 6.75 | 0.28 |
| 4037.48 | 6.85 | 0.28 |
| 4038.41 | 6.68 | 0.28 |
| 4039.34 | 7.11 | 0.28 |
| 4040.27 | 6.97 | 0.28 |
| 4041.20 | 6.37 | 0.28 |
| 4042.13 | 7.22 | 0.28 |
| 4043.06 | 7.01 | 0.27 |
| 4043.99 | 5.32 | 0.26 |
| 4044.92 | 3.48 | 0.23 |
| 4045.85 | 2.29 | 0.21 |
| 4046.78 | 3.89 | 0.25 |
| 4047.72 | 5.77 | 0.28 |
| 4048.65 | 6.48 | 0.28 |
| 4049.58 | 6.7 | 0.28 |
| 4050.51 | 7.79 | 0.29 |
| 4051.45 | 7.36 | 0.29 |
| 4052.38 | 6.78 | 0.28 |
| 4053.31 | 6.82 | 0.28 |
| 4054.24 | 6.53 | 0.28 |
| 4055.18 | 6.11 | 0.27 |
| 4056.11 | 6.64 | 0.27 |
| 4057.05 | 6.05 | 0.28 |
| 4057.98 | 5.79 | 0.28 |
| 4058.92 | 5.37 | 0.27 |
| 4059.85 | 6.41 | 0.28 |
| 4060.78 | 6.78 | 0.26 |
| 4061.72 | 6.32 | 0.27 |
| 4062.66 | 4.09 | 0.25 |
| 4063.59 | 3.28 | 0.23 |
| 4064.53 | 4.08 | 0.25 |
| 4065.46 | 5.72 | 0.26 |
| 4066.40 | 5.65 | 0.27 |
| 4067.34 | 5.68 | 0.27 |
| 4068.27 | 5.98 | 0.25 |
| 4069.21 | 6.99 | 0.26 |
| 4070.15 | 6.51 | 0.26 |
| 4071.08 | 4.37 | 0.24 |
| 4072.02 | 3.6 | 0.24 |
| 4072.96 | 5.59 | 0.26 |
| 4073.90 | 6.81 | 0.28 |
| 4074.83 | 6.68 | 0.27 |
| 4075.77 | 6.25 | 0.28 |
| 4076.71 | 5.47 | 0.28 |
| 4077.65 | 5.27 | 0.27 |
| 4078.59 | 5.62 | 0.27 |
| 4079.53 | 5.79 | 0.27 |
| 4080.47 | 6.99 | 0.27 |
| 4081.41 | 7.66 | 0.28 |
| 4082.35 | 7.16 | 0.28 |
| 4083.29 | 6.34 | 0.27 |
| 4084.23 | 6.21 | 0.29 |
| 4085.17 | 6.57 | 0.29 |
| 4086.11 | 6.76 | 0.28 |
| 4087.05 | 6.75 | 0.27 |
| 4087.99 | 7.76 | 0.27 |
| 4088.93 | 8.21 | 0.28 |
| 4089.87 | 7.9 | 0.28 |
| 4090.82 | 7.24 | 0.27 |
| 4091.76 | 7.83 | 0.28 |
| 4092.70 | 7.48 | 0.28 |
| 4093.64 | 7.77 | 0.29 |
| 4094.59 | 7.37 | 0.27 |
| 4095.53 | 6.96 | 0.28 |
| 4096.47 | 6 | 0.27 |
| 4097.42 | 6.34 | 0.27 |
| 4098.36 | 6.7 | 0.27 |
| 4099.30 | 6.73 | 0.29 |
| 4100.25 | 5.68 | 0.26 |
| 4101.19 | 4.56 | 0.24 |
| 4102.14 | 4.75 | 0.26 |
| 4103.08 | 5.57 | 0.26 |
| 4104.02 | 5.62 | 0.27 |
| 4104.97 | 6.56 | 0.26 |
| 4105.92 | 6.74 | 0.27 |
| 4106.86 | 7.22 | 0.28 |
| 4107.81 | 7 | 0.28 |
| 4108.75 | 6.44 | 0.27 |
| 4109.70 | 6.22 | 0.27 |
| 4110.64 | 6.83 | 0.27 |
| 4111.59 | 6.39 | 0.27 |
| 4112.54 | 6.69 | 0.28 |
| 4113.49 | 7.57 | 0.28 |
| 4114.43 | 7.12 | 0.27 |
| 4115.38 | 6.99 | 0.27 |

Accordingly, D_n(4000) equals 2.0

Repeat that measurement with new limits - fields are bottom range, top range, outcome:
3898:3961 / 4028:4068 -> 1.76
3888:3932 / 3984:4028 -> 1.73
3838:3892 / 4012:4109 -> 2.16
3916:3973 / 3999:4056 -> 2.20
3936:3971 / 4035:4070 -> 1.96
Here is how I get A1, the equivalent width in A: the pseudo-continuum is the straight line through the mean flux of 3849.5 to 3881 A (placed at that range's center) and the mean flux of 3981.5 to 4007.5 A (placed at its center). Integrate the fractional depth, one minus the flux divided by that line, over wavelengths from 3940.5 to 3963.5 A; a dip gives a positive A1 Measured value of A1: 5.0 A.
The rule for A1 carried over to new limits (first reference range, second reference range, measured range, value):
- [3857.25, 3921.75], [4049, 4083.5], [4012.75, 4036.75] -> -3.3 A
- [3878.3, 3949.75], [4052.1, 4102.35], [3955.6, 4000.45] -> 1.4 A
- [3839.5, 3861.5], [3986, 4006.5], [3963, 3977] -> 8.0 A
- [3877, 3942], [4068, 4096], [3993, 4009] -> -2.8 A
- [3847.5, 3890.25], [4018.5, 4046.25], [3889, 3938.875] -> 5.2 A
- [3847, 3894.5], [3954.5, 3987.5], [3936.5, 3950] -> 1.9 A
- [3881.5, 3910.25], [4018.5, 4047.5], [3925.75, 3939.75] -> 8.6 A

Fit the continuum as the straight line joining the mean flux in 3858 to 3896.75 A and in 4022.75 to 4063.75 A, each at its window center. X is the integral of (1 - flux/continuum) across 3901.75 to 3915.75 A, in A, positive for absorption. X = -2.1 A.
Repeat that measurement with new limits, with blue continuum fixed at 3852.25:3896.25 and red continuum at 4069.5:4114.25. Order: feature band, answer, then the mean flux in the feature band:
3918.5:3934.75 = 6.81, 2.32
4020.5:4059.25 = -2.90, 6.13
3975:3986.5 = -1.03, 5.27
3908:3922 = -2.41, 4.5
